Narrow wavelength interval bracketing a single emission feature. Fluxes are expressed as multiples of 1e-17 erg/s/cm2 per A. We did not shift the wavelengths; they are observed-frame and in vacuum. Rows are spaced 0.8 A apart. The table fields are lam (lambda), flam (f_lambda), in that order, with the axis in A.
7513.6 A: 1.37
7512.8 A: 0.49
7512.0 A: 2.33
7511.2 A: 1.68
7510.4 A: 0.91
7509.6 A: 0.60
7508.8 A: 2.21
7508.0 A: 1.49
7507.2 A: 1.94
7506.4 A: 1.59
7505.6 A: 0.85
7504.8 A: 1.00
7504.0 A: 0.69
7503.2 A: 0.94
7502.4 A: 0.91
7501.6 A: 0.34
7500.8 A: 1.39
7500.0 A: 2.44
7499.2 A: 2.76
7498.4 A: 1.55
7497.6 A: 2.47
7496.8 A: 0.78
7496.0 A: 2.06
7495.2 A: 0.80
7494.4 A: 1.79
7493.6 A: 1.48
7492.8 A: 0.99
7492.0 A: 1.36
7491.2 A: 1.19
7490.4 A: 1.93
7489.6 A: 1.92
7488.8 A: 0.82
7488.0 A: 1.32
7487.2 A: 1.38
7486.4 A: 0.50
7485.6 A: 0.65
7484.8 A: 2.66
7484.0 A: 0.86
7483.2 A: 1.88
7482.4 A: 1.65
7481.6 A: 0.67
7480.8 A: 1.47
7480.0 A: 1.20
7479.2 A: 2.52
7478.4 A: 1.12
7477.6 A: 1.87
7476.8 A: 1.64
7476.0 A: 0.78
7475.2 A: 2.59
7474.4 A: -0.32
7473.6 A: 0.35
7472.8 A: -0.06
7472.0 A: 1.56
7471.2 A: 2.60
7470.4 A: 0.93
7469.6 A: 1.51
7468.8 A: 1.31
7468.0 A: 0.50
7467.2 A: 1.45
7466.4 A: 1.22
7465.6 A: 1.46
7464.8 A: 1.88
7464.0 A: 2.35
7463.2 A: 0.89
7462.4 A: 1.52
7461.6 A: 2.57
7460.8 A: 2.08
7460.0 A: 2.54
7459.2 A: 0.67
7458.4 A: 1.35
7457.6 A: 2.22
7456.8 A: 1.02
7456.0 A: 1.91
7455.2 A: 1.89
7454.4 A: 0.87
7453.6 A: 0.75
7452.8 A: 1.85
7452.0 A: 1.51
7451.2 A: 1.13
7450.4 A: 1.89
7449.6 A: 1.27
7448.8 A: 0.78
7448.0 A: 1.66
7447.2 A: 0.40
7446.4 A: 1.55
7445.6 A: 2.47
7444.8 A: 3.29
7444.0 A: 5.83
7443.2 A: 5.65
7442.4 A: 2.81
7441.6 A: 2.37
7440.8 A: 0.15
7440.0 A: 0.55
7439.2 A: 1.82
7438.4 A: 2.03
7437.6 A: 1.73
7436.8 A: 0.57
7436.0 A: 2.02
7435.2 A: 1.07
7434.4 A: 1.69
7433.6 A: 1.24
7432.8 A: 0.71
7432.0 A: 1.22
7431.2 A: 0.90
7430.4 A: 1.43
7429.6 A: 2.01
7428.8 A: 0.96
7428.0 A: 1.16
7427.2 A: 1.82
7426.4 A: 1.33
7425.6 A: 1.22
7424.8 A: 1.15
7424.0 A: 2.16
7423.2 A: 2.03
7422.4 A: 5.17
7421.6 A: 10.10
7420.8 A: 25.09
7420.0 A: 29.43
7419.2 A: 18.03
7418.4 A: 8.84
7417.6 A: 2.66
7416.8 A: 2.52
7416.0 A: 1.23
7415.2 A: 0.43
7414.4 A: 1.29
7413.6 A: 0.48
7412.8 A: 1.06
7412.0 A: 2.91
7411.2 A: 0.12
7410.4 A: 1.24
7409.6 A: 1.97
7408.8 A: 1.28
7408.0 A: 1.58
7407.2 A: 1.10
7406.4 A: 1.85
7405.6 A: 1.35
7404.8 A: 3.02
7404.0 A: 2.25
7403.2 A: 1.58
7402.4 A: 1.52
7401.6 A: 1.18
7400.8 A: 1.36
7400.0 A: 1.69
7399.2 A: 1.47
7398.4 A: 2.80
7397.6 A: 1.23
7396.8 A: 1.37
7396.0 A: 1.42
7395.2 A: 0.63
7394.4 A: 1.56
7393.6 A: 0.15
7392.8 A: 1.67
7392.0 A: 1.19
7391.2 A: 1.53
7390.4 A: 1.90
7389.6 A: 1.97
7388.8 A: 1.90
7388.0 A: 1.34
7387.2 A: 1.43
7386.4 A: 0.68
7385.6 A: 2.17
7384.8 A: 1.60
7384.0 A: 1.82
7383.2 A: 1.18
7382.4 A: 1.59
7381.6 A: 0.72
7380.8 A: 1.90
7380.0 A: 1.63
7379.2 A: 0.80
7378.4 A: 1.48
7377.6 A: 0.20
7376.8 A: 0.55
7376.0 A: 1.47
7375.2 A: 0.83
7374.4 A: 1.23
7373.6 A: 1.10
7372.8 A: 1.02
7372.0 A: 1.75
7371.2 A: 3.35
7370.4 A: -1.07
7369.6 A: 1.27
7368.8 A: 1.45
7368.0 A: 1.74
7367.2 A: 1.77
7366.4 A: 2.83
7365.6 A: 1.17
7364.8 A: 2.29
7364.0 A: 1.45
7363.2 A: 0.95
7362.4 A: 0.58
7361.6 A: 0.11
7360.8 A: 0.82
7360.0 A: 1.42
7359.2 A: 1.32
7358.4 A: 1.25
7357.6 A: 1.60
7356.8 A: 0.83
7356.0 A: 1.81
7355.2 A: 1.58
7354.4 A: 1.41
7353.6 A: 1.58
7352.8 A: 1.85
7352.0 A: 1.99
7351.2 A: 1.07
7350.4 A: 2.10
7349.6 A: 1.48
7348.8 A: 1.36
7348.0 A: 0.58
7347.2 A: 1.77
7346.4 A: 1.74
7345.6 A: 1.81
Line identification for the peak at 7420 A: H-alpha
